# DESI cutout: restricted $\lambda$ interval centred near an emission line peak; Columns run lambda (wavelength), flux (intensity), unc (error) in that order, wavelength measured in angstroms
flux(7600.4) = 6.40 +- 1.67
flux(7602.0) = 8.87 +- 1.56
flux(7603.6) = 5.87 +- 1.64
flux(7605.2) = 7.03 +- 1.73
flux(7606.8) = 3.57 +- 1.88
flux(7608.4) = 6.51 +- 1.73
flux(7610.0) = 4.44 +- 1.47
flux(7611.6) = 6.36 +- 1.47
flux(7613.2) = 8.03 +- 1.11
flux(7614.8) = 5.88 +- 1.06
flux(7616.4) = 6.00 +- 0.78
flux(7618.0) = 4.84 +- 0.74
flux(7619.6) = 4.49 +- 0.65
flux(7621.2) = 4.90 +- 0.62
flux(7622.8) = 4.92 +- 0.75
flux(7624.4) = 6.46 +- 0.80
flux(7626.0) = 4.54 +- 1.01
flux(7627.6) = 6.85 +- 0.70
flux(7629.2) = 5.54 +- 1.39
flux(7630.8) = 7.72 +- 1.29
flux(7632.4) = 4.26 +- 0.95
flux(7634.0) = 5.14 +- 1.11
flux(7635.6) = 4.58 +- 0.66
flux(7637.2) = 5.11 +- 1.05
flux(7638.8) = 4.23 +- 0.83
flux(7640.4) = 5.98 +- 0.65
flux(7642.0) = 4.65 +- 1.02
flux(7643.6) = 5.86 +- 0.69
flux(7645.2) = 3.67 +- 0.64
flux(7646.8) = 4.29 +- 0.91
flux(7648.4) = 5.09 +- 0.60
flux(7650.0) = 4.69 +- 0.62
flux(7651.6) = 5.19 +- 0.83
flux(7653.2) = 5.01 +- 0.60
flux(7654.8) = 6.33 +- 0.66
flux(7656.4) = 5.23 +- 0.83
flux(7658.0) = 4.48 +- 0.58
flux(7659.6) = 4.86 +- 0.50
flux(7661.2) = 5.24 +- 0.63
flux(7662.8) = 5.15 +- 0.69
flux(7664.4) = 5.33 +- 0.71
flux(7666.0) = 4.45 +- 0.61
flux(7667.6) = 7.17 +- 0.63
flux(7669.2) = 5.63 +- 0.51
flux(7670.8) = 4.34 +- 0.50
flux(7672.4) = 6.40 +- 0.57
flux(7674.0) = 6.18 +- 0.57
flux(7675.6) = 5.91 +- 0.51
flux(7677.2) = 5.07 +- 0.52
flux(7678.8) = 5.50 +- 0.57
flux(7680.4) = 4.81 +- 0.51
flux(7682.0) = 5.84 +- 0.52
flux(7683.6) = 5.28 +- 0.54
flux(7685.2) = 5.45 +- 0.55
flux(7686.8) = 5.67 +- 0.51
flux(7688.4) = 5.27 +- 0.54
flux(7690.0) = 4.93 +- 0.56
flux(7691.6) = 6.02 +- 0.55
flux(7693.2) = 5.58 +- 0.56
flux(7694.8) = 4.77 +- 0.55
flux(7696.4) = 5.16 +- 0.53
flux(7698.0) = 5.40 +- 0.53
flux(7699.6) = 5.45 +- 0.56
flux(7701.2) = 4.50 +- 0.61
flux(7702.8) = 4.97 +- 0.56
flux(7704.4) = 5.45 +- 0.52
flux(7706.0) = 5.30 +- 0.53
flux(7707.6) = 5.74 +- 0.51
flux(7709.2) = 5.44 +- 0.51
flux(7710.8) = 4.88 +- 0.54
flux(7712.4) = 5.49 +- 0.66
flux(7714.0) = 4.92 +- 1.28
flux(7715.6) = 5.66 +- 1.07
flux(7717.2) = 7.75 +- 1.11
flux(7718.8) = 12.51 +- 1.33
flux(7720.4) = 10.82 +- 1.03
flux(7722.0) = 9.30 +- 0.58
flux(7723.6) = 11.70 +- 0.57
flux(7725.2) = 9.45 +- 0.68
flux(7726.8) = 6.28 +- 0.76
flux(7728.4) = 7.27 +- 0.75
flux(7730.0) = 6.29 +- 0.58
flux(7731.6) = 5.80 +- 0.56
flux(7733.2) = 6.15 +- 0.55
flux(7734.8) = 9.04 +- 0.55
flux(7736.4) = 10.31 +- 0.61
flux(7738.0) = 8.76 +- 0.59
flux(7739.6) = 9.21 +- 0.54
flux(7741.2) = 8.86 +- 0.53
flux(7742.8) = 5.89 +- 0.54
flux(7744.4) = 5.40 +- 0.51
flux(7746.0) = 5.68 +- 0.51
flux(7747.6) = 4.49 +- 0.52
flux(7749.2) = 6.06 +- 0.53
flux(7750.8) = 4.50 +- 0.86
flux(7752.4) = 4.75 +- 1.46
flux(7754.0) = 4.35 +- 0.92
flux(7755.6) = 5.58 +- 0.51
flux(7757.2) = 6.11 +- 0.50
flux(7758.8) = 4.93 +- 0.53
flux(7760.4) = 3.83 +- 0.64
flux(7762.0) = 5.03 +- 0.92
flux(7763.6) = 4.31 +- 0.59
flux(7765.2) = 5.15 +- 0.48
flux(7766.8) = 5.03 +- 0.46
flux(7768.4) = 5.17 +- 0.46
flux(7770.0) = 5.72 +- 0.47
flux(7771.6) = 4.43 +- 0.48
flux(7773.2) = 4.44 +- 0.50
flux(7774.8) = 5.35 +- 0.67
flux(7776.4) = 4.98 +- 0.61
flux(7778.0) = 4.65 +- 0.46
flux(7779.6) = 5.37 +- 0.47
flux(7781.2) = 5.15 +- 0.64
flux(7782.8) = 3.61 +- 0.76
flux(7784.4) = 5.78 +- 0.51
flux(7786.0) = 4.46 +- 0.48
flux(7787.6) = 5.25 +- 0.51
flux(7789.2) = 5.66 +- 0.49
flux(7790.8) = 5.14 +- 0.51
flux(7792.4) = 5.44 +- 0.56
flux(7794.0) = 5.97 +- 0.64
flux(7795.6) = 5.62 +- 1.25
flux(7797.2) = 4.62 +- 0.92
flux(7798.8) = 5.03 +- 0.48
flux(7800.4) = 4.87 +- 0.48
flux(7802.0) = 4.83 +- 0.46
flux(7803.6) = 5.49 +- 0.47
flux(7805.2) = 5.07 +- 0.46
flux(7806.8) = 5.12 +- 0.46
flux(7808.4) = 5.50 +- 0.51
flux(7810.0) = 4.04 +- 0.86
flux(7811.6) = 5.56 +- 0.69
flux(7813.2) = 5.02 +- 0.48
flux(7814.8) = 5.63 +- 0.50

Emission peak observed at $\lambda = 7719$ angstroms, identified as [S II] 6716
